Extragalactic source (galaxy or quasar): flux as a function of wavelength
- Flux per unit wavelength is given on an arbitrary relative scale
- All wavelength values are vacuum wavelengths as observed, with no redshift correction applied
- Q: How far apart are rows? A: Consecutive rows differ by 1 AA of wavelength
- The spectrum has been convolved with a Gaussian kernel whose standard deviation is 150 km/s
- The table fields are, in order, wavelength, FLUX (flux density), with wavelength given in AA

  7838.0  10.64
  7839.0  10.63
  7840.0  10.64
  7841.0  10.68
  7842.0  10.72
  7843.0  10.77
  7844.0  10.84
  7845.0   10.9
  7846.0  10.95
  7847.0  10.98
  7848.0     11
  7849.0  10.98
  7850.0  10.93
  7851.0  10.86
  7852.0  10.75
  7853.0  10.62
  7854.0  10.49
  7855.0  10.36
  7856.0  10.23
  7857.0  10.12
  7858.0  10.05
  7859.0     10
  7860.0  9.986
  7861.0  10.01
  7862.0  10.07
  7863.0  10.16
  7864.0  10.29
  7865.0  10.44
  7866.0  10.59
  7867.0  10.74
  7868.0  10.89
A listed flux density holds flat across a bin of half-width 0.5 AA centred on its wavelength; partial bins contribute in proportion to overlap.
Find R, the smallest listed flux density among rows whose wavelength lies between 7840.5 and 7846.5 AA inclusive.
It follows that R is 10.68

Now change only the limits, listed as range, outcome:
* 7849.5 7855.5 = 10.36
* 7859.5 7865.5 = 9.986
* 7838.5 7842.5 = 10.63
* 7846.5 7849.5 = 10.98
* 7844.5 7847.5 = 10.9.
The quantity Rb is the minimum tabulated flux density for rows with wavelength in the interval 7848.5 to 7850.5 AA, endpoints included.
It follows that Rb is 10.93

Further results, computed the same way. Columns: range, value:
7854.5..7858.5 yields 10.05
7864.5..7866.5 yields 10.44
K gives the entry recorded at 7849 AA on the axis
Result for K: 10.98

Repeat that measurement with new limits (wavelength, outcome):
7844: 10.84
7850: 10.93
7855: 10.36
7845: 10.9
